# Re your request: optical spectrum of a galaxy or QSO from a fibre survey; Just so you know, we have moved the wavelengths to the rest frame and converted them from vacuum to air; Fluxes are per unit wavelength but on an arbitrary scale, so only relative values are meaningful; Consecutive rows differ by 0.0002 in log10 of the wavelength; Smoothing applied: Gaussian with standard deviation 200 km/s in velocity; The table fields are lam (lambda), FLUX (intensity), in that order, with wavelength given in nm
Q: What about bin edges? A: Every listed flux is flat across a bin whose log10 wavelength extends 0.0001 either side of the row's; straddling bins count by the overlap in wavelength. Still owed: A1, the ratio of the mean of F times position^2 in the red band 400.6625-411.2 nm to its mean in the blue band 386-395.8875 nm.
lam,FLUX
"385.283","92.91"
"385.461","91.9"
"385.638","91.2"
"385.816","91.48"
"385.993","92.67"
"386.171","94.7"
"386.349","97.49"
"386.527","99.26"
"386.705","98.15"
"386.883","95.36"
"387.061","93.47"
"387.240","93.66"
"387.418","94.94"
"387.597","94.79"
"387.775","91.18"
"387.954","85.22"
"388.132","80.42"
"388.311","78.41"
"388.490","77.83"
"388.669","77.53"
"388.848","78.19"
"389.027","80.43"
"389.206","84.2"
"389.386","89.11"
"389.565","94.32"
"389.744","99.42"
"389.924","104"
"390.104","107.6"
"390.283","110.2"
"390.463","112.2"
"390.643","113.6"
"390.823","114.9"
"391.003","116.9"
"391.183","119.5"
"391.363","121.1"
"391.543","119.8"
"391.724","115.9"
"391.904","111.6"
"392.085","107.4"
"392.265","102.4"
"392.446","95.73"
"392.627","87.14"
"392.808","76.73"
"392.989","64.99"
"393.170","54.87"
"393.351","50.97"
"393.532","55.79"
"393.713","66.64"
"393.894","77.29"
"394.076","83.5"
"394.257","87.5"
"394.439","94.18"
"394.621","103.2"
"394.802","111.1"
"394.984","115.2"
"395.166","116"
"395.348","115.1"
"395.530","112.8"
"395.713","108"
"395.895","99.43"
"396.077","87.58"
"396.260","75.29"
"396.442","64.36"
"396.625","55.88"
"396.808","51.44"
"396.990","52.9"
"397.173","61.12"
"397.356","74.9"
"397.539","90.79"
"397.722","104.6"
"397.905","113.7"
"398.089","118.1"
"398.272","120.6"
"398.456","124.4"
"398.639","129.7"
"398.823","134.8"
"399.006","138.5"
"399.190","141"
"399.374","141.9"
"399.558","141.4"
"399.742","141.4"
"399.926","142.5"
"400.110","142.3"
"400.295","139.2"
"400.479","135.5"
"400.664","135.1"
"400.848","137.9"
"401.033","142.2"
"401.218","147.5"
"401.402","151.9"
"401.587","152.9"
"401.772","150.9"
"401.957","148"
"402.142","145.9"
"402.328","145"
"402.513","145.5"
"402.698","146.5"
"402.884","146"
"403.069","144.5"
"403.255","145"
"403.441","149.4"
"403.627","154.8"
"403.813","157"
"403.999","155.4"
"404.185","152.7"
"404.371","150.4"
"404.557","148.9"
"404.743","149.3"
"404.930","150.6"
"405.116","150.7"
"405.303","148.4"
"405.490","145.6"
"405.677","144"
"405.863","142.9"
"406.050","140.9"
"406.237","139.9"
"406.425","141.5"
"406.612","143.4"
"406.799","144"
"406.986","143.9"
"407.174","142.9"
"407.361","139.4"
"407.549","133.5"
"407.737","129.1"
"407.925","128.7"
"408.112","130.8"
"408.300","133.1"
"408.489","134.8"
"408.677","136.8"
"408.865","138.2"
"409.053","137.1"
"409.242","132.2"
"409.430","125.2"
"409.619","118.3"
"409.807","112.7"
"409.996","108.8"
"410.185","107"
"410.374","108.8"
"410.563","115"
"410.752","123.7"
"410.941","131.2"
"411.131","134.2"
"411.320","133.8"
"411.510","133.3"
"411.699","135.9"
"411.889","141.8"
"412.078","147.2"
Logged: 1.58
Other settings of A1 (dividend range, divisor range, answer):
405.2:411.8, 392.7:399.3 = 1.52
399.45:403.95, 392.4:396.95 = 1.79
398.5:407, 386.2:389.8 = 1.75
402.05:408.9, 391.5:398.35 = 1.70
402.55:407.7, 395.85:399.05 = 1.62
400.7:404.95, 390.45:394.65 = 1.68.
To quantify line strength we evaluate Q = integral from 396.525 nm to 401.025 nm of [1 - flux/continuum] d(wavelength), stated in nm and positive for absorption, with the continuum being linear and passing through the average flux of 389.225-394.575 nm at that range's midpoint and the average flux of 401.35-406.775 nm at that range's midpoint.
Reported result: 0.36 nm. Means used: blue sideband 94.9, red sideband 148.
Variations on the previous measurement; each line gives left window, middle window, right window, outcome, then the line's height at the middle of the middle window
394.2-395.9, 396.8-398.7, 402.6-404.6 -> 0.39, 121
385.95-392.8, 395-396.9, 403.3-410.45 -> 0.39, 113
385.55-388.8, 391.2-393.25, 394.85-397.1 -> -0.19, 89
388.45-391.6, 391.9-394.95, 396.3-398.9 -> 0.41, 97.2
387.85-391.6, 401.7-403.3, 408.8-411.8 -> -0.44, 115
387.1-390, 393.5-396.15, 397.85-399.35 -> 0.40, 113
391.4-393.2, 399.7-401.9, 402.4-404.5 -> -0.10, 137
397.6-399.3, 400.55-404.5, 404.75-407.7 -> -0.39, 134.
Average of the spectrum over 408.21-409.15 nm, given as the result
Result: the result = 136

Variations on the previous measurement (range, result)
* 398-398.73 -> 123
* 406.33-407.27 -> 143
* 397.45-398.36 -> 110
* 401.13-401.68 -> 151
